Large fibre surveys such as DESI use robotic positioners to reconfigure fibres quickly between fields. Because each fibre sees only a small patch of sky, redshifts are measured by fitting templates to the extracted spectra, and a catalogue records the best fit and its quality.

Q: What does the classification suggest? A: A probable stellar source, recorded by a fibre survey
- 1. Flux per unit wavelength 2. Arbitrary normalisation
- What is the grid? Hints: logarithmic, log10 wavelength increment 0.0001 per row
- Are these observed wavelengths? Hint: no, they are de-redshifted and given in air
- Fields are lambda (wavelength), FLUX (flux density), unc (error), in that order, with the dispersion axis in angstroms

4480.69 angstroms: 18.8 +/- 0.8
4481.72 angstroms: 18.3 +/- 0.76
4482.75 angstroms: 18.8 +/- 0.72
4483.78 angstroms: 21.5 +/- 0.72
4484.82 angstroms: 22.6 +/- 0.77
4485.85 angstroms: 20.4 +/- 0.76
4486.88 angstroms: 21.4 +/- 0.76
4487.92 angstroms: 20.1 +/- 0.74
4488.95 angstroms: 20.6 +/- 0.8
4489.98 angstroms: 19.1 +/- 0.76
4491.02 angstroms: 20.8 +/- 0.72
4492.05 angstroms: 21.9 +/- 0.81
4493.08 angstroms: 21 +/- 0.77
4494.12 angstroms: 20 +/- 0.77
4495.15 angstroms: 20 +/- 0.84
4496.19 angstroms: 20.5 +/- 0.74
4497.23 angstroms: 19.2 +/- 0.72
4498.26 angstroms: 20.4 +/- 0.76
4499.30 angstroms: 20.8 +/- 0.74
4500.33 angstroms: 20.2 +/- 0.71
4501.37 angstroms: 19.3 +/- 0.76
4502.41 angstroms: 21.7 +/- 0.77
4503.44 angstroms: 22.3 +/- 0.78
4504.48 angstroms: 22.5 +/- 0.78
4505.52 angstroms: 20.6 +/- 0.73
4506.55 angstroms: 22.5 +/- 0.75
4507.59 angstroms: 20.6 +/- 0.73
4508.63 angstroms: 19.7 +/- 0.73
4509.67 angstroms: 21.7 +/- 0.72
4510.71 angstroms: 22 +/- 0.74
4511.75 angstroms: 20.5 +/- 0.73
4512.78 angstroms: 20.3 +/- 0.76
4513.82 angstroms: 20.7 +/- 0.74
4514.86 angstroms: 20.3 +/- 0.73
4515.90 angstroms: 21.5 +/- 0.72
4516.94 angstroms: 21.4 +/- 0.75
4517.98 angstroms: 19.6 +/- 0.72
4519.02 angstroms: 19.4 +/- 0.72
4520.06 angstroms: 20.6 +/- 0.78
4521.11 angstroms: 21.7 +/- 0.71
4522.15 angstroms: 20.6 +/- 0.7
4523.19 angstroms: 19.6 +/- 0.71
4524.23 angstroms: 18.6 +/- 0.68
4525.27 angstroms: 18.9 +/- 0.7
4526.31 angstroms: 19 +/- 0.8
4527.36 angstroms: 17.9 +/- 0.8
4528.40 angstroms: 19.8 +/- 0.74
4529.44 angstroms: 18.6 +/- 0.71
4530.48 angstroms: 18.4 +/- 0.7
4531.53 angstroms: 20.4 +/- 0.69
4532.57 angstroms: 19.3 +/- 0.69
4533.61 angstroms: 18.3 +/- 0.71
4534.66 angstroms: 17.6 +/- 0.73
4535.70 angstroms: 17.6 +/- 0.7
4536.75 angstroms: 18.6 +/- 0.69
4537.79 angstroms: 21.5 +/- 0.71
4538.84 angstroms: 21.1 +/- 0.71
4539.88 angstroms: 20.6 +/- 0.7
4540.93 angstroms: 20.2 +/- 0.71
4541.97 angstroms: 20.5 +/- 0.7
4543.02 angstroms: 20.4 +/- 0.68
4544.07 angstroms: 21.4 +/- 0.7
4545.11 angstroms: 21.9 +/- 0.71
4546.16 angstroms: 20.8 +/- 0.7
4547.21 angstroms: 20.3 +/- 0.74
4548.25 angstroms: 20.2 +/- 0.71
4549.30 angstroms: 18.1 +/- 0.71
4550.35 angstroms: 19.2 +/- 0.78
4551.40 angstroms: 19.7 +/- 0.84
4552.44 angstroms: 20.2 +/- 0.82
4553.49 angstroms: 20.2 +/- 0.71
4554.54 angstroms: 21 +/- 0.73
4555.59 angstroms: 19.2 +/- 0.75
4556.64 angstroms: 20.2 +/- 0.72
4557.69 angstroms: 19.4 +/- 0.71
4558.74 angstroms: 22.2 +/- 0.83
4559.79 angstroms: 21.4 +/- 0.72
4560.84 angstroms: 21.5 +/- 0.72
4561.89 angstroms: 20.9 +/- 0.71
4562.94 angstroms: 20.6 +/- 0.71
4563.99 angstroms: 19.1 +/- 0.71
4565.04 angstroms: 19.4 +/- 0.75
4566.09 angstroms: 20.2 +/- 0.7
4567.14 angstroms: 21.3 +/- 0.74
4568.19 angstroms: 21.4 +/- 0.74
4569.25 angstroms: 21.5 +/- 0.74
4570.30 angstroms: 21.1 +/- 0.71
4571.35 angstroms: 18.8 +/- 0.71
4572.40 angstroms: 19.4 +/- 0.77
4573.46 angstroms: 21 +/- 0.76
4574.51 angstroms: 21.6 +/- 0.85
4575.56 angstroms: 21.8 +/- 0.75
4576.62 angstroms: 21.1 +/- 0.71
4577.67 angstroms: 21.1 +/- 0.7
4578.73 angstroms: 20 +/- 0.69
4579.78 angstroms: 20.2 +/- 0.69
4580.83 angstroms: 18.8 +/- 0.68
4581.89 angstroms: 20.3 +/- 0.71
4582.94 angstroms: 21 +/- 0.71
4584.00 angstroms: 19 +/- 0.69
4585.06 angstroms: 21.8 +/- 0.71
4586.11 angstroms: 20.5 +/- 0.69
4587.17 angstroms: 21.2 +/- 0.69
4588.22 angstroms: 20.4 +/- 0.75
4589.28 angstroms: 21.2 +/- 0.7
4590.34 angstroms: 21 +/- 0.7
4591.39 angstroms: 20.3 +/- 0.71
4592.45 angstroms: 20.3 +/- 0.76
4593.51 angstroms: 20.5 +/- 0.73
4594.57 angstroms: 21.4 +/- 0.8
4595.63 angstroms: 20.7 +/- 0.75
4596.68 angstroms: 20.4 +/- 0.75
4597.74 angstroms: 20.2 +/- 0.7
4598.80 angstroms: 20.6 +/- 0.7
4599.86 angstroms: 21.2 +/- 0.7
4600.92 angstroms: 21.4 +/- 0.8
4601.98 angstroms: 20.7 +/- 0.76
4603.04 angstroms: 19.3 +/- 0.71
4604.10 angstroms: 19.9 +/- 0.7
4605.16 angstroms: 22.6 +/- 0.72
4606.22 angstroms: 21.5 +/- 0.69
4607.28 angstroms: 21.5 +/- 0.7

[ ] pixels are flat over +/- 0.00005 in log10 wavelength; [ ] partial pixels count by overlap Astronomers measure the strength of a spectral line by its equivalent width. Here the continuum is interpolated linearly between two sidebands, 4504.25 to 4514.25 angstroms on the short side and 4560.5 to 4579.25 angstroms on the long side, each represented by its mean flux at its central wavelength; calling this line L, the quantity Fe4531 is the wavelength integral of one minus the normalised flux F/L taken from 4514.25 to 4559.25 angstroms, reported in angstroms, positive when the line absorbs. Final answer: 2.1 angstroms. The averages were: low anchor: 21.1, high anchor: 20.6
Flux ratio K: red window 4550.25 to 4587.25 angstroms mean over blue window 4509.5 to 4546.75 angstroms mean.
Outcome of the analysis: 1.0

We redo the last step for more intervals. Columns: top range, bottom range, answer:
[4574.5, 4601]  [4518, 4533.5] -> 1.06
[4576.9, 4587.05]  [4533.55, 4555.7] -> 1.02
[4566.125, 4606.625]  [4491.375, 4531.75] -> 1.02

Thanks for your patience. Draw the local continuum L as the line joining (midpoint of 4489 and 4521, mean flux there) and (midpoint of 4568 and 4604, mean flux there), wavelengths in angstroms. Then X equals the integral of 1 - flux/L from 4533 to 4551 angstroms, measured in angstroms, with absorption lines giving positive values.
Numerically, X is 0.7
